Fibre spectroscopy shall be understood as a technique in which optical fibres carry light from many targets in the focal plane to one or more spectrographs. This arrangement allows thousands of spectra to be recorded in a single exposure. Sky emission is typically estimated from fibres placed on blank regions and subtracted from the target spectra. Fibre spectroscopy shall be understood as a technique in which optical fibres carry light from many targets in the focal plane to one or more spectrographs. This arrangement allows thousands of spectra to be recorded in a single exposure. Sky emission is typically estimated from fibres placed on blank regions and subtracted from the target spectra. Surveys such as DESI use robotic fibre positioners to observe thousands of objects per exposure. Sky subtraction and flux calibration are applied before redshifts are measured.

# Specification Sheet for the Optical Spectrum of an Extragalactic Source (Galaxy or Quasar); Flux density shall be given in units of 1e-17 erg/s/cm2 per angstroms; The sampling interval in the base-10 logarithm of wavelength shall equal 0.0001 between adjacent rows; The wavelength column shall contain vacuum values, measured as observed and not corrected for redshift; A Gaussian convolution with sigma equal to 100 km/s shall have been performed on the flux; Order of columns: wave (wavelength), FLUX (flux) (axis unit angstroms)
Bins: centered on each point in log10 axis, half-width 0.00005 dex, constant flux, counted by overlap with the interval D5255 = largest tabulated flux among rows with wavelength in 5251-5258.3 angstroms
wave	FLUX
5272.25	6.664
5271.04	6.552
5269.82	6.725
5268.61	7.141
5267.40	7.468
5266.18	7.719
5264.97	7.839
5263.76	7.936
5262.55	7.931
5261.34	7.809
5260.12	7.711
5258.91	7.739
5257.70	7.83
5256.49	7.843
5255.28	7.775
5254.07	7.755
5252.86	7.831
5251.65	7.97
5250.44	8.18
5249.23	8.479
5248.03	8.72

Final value 7.97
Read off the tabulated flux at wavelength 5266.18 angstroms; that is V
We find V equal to 7.719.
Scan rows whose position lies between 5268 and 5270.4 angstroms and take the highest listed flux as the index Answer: 7.141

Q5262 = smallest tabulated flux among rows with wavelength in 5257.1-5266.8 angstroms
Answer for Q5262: 7.711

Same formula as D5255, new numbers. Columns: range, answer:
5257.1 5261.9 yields 7.83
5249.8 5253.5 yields 8.18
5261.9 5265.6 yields 7.936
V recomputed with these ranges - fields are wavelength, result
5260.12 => 7.711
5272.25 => 6.664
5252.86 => 7.831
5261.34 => 7.809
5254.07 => 7.755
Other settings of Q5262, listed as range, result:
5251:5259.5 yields 7.739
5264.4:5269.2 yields 7.141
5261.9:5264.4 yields 7.931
